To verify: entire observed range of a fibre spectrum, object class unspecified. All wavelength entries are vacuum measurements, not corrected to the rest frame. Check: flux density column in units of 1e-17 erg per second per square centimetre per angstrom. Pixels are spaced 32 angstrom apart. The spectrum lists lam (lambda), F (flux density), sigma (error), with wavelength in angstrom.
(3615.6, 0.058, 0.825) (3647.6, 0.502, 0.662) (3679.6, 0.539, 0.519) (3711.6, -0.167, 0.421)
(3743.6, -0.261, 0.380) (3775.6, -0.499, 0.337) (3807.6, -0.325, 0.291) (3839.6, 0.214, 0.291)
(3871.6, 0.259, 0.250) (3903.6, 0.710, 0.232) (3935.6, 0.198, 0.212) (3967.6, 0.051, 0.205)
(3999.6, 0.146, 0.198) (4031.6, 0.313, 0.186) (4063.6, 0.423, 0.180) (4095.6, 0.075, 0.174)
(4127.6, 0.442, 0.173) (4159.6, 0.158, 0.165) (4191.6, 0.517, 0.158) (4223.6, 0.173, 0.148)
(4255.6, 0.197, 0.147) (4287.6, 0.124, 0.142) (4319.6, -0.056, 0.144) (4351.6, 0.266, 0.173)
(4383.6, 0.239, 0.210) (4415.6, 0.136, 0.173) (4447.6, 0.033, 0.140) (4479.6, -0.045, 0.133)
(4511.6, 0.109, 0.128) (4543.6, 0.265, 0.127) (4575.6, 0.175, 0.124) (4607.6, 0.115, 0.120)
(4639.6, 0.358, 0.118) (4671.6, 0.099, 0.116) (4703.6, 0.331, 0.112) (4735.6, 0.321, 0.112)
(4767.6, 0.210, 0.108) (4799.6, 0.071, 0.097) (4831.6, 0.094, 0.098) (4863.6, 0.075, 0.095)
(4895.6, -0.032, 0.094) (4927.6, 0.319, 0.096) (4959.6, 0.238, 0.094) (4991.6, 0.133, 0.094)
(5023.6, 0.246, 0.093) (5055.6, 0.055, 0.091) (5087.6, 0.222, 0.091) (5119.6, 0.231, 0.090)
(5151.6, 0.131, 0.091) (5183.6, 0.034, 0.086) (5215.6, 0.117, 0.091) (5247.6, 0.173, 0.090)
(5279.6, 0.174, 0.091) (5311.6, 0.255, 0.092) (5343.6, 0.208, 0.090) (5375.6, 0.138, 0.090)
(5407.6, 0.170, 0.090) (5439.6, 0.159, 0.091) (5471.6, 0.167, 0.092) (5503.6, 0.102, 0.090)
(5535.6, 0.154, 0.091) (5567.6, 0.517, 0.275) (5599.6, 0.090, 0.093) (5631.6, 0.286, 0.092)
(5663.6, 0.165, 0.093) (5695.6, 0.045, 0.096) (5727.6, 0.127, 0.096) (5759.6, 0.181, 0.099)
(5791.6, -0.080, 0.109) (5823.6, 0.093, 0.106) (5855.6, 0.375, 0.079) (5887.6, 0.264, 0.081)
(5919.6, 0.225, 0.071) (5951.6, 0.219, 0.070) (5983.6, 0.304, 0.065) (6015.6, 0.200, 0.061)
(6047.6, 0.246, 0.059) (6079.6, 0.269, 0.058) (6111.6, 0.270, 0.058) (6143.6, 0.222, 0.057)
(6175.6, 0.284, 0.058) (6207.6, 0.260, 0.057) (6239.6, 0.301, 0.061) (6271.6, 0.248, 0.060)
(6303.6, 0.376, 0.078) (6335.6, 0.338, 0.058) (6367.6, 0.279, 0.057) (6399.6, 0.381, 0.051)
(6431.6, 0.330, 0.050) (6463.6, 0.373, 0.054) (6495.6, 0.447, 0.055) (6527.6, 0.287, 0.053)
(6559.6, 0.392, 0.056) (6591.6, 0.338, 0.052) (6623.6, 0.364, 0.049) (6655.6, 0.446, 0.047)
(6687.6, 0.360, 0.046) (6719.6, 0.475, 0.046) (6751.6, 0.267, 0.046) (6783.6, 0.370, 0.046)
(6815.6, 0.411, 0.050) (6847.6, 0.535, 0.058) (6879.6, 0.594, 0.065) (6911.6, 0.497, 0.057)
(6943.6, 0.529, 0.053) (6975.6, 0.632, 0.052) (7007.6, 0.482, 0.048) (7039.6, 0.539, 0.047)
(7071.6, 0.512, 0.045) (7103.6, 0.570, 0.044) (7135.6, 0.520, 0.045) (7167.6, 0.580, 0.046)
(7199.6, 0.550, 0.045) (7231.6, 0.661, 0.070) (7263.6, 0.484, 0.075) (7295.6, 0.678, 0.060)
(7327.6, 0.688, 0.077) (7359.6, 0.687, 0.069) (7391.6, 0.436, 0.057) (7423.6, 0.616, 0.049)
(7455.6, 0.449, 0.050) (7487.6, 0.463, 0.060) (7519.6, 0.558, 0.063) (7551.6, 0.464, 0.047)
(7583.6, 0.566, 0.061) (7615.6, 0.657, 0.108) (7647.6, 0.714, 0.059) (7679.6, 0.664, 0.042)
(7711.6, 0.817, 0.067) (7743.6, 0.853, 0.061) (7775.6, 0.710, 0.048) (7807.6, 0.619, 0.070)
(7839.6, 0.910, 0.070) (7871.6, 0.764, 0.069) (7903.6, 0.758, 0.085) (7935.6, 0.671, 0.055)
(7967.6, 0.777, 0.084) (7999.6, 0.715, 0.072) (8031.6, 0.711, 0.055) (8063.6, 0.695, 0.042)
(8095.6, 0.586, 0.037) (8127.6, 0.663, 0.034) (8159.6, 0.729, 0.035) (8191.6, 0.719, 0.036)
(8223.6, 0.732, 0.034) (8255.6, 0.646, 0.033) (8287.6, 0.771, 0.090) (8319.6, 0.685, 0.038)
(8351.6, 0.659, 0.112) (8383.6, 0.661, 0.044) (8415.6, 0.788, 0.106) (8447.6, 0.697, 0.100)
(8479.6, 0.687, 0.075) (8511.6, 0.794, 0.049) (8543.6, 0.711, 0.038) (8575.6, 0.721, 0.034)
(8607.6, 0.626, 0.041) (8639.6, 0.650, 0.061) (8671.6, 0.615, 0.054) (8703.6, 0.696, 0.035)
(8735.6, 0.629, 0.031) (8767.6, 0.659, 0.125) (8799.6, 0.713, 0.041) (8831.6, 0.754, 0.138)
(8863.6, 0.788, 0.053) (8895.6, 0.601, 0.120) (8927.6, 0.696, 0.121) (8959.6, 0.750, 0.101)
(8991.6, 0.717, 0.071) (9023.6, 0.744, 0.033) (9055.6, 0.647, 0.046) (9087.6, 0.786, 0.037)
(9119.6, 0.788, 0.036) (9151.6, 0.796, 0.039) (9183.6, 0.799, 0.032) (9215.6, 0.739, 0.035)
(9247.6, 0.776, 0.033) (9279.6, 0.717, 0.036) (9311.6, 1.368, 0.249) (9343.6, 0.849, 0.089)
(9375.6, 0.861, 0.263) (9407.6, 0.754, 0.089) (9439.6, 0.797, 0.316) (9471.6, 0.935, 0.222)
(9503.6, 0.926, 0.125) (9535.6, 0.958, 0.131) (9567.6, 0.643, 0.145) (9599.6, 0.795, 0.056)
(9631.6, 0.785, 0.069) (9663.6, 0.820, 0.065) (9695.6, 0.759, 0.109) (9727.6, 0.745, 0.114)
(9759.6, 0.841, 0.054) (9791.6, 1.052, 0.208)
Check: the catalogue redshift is 0.72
